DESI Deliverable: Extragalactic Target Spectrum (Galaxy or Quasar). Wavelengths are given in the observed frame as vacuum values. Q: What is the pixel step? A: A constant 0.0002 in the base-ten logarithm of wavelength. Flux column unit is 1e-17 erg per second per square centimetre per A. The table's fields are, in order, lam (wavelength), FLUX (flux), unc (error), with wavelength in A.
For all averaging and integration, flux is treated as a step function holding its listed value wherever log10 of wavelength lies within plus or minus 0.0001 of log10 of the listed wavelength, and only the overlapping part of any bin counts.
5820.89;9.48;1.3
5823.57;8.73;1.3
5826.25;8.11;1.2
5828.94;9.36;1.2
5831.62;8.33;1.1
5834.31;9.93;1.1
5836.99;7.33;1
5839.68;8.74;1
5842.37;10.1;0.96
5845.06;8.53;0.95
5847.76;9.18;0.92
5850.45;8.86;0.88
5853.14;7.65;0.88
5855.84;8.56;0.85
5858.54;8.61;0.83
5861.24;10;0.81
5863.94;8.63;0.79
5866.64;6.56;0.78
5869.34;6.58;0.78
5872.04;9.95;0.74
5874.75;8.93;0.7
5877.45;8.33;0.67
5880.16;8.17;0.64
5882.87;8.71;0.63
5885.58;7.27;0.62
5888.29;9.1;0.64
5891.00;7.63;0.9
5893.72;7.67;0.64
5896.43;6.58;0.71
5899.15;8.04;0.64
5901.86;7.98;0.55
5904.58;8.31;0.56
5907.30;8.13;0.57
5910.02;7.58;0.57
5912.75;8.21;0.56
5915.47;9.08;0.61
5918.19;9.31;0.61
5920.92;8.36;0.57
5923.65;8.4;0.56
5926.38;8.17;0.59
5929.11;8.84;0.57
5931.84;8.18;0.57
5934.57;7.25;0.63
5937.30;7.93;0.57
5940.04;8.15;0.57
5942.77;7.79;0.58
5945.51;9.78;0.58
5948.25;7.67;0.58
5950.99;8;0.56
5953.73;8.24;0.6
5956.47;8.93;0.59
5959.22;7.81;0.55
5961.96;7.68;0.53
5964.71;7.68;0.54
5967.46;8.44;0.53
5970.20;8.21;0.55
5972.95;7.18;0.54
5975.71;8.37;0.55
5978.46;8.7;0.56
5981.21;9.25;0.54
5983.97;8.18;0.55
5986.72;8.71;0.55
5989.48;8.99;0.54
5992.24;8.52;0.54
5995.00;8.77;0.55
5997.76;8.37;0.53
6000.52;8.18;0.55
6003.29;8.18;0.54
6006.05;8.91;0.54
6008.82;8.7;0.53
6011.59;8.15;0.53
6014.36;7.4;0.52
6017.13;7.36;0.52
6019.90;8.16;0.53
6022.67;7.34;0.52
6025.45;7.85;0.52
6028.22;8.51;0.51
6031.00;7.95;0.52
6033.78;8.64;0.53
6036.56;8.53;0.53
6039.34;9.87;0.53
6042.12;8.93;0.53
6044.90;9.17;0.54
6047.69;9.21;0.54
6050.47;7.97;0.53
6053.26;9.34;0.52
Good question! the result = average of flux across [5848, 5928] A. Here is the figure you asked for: 8.27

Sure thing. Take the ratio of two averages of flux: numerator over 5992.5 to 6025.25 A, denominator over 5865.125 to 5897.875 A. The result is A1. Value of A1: 1.02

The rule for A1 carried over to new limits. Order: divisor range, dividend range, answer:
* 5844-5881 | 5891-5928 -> 0.96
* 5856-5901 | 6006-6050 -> 1.03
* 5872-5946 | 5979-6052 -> 1.03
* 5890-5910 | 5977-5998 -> 1.12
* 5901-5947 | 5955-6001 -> 1.00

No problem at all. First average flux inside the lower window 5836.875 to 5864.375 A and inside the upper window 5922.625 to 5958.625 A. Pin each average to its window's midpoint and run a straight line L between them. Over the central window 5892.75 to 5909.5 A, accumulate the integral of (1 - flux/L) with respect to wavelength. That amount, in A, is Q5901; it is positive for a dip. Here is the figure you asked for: 1.4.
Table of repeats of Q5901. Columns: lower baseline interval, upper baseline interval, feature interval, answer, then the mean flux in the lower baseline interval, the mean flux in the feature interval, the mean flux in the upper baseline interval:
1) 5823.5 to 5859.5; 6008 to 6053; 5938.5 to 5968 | 1.1 A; 8.72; 8.19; 8.38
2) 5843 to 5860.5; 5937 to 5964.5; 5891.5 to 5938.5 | 1.4 A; 8.67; 8.11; 8.19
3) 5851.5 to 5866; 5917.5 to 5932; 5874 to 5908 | 2.0 A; 8.59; 8.05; 8.53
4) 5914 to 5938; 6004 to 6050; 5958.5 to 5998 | 0.3 A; 8.41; 8.33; 8.41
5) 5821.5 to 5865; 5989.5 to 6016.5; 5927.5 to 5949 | 0.8 A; 8.8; 8.22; 8.36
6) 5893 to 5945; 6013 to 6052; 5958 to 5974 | 0.7 A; 8.14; 7.85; 8.35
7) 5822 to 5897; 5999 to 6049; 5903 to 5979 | 1.8 A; 8.45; 8.22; 8.39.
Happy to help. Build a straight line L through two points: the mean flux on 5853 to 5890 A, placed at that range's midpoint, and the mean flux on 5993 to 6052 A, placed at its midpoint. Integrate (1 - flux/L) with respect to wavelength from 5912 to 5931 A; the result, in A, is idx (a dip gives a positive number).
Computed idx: -0.6 A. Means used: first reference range 8.38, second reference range 8.39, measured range 8.63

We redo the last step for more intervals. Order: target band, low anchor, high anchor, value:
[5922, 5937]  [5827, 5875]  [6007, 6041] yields 0.53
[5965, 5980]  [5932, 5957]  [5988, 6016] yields 0.23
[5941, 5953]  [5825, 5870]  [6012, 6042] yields 0.08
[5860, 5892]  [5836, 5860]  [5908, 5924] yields 0.94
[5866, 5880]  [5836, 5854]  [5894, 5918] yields 0.38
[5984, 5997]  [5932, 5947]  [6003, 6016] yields -0.69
